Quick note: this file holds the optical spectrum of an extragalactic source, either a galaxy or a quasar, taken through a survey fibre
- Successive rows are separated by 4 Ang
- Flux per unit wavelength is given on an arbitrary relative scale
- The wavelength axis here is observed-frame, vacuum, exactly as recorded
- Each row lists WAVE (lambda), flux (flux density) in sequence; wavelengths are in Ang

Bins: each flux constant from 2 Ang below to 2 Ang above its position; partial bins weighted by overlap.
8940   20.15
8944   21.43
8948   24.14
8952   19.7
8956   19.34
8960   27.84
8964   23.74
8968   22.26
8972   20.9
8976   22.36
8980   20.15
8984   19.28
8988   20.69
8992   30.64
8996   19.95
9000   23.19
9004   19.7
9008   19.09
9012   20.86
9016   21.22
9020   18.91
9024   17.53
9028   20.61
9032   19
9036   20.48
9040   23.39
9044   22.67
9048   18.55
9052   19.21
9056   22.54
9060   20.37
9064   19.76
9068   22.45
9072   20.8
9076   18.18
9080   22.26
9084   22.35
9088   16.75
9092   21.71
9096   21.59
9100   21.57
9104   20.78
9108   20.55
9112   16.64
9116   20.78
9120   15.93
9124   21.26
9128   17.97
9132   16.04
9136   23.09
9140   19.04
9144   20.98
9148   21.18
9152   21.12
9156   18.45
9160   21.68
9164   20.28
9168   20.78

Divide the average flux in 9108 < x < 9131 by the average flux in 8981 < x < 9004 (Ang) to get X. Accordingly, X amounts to 0.8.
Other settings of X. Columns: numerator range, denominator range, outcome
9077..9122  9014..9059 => 0.98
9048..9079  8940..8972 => 0.91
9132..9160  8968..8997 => 0.92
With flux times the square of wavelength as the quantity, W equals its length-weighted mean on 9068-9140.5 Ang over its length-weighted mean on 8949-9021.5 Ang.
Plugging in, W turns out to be 0.94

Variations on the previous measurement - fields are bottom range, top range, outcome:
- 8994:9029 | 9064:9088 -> 1.05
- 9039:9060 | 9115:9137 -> 0.91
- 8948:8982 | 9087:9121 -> 0.92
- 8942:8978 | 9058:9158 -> 0.92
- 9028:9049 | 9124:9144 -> 0.95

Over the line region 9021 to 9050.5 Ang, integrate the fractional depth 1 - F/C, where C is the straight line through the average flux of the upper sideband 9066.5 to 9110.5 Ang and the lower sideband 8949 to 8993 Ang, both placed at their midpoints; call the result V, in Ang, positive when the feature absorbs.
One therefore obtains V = 1.6 Ang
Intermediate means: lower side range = 22.3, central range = 20.3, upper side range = 20.8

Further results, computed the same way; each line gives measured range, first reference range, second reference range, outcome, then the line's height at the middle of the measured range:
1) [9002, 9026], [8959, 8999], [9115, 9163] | 2.7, 22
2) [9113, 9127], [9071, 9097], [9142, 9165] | 1.0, 20.6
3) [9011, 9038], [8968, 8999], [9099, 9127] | 1.9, 21.2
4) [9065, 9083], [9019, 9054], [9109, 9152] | -1.0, 19.8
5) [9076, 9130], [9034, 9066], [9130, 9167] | 1.5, 20.5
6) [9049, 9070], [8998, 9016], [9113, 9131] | -1.0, 19.8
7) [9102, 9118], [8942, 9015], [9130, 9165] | 0.7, 20.6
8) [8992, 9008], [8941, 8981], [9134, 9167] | 0.0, 21.9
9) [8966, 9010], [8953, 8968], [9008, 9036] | -0.1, 21.6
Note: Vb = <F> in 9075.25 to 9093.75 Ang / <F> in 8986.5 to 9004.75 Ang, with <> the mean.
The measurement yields 0.9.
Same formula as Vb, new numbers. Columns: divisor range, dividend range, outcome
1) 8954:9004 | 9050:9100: 0.92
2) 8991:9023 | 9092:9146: 0.93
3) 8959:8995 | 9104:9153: 0.86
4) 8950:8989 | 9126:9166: 0.92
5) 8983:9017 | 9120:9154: 0.91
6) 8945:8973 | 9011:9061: 0.90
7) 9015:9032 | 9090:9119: 1.05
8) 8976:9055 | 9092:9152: 0.96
